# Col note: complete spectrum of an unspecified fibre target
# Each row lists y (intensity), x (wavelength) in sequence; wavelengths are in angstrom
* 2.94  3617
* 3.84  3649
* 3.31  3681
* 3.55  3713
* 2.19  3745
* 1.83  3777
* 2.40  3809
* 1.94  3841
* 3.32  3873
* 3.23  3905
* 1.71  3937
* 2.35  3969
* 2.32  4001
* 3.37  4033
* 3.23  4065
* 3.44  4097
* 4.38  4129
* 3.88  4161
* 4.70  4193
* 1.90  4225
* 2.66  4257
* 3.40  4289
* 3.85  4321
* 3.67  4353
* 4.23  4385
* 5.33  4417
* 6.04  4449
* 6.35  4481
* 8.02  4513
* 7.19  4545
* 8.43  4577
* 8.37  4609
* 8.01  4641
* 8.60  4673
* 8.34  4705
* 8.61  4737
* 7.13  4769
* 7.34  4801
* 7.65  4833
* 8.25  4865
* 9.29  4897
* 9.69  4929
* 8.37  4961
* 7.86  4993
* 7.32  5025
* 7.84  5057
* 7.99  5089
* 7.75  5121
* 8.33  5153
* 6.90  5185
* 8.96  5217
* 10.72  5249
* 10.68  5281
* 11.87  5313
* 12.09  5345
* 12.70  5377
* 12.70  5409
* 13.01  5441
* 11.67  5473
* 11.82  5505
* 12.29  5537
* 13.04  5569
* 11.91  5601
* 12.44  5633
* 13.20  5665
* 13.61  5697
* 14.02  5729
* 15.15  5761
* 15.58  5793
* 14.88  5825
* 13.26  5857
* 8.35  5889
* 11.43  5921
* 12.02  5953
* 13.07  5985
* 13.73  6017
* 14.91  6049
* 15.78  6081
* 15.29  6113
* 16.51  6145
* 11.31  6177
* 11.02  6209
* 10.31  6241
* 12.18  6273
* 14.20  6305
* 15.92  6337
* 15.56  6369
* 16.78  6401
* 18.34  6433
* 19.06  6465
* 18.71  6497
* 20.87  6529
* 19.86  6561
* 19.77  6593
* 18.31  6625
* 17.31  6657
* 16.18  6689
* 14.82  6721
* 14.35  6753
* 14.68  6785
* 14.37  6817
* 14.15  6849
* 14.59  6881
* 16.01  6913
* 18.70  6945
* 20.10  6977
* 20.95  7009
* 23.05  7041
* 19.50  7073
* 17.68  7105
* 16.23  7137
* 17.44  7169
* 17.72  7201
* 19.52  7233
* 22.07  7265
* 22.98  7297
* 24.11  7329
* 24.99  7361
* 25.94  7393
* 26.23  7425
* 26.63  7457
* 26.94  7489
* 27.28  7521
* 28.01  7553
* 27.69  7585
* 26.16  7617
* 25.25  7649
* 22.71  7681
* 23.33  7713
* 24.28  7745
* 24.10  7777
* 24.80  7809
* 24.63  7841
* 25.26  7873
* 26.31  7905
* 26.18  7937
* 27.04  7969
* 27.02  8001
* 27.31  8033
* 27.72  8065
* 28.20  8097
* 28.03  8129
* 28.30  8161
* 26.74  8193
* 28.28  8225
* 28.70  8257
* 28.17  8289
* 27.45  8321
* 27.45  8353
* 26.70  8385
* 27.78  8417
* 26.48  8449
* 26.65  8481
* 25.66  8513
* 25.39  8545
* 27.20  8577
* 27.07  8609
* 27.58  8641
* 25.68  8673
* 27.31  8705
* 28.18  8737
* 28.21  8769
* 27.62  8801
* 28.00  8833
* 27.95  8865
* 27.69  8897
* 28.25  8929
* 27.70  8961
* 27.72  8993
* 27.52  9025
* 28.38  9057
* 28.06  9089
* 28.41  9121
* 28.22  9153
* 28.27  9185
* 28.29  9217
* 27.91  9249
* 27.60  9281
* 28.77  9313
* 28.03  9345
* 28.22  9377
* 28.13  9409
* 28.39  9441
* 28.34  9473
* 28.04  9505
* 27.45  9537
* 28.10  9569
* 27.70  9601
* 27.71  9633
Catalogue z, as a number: 0.000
